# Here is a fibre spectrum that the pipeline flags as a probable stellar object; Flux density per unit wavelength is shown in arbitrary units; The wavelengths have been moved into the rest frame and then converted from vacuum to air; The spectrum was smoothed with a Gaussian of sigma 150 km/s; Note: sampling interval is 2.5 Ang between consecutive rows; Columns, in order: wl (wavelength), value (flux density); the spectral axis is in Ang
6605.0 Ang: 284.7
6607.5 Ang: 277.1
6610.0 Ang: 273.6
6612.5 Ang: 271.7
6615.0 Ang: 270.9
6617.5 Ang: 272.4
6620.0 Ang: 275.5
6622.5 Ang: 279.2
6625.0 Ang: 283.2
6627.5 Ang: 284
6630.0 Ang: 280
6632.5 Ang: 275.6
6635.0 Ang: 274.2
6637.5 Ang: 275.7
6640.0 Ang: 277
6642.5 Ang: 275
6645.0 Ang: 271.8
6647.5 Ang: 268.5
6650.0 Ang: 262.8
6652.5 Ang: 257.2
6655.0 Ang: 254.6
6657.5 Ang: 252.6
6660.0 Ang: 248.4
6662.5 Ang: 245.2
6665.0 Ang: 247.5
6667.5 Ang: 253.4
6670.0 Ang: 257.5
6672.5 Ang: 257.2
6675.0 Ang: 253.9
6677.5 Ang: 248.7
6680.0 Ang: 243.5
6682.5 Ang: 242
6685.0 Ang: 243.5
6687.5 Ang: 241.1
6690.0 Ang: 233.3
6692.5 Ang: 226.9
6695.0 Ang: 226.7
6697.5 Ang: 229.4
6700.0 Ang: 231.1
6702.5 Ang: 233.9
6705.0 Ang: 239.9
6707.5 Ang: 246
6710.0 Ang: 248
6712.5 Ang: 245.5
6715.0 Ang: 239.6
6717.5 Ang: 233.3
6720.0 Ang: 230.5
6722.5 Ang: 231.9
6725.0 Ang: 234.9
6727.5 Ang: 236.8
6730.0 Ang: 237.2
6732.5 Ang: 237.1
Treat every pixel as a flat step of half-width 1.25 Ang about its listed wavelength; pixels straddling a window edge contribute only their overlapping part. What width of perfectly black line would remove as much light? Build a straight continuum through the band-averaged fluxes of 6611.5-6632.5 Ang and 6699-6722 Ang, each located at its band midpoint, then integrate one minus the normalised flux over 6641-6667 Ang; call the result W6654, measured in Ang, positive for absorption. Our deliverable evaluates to 0.5 Ang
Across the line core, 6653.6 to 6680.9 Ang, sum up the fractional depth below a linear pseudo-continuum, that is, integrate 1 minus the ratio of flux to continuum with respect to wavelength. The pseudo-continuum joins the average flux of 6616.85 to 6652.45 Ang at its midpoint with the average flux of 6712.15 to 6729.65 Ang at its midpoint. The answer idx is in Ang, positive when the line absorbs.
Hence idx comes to 0.9 Ang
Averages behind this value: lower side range 275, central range 251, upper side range 236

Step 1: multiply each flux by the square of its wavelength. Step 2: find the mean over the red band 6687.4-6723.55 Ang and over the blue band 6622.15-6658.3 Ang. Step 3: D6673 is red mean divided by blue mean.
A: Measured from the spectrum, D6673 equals 0.9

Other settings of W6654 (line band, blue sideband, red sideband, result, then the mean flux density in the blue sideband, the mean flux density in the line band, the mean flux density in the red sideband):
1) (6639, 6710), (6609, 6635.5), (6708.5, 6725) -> 1.82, 276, 249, 238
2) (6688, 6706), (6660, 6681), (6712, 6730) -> 0.82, 251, 232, 236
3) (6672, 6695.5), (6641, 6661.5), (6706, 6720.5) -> 0.85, 261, 242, 241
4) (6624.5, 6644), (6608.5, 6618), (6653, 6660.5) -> -1.11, 272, 278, 253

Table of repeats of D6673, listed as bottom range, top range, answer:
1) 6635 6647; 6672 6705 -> 0.88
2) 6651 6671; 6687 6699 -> 0.92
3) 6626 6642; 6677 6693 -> 0.88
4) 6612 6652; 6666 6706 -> 0.89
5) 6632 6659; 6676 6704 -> 0.90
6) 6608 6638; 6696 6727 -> 0.88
